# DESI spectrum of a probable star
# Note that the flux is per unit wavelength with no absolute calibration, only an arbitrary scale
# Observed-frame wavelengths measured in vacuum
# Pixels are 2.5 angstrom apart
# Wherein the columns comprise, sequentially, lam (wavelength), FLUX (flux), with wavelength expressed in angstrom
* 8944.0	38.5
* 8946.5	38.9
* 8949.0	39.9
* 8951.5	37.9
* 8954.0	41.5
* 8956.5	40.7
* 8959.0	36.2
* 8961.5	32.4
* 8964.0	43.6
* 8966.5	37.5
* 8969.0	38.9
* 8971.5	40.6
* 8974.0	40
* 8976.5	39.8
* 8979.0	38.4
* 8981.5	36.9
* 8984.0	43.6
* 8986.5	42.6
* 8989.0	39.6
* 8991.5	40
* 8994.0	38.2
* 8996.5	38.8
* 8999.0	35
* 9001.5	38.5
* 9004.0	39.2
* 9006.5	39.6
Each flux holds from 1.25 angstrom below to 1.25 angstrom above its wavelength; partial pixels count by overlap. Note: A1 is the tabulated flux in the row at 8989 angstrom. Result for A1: 39.6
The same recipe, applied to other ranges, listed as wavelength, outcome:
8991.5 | 40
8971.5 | 40.6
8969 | 38.9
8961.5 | 32.4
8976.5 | 39.8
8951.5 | 37.9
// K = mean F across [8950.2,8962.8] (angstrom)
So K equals 37.8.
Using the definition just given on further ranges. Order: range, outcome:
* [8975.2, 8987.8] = 40.3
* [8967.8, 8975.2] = 39.8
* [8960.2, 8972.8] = 38.6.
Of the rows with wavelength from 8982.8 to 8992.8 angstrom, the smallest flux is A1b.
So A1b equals 39.6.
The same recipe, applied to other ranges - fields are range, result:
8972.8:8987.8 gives 36.9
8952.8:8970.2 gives 32.4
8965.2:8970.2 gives 37.5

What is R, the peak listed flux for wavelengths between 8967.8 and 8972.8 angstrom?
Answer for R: 40.6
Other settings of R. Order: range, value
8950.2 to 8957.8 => 41.5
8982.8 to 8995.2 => 43.6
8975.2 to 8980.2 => 39.8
